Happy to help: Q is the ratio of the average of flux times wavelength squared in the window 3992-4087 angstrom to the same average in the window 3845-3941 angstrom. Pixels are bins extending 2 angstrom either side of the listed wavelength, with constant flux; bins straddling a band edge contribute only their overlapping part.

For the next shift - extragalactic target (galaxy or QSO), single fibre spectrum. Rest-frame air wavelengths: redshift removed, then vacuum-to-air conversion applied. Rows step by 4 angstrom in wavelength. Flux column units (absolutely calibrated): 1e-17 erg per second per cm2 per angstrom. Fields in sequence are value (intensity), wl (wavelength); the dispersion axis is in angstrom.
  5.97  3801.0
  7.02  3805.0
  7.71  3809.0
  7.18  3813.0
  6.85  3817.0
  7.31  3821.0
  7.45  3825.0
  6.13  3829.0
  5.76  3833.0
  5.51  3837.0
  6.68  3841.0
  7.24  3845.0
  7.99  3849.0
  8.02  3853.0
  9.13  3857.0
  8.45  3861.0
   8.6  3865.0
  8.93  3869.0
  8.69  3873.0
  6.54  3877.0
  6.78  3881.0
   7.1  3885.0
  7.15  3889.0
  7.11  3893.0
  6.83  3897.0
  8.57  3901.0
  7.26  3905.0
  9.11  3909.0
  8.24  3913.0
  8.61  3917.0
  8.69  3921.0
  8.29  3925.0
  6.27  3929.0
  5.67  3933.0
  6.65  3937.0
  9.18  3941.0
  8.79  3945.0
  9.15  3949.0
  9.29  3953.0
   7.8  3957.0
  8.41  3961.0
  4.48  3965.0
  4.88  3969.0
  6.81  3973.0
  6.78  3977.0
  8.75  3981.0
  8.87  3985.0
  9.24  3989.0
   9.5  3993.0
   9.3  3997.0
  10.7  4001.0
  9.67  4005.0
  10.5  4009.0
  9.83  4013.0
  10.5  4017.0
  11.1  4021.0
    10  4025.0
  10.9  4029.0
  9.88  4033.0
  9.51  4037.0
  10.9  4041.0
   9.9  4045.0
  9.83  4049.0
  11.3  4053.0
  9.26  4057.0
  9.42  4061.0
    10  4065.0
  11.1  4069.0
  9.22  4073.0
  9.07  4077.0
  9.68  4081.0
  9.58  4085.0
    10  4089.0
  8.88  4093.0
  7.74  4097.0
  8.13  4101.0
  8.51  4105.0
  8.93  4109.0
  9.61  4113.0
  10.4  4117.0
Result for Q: 1.4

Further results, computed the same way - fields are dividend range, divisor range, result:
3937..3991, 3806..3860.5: 1.17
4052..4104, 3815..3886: 1.43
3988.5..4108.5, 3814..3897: 1.46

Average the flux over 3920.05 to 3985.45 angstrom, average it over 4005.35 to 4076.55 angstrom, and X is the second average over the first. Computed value 1.35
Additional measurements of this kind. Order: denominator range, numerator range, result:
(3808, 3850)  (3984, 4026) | 1.45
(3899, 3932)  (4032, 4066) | 1.24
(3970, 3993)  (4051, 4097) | 1.20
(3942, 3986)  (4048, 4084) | 1.29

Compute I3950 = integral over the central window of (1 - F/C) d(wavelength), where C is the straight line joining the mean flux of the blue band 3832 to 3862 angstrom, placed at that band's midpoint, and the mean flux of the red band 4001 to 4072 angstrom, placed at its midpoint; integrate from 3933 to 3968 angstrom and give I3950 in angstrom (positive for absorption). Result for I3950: 4.6 angstrom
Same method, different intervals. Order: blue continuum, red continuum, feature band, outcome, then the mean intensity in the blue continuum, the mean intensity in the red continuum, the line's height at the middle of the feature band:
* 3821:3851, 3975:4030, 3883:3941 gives 3.3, 6.72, 9.67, 8.07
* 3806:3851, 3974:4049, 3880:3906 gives 2.0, 6.89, 9.73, 7.89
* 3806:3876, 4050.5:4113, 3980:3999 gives -1.1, 7.49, 9.4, 8.67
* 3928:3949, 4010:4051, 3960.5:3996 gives 4.9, 7.54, 10.2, 8.71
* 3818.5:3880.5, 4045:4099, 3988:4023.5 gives -4.2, 7.47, 9.63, 8.99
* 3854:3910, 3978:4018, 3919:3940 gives 3.3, 7.86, 9.59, 8.57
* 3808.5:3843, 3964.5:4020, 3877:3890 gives 0.8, 6.69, 8.71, 7.39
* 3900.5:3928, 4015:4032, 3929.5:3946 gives 2.7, 8.31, 10.6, 8.8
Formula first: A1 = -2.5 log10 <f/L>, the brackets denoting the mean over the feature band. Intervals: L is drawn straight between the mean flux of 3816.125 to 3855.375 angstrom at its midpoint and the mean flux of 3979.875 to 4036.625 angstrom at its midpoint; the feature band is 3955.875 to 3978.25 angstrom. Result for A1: 0.38 mag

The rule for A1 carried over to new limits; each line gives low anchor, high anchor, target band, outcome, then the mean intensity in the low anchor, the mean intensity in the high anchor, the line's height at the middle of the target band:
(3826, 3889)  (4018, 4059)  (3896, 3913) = 0.02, 7.43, 10.3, 8.16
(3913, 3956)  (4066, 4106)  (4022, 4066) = -0.14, 8.06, 9.23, 8.9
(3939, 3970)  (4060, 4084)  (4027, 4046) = -0.12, 7.84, 9.76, 9.18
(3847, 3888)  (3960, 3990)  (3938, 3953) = -0.20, 8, 7.17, 7.4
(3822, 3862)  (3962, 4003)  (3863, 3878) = -0.13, 7.21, 7.94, 7.36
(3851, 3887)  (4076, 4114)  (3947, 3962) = -0.04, 8.03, 9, 8.39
